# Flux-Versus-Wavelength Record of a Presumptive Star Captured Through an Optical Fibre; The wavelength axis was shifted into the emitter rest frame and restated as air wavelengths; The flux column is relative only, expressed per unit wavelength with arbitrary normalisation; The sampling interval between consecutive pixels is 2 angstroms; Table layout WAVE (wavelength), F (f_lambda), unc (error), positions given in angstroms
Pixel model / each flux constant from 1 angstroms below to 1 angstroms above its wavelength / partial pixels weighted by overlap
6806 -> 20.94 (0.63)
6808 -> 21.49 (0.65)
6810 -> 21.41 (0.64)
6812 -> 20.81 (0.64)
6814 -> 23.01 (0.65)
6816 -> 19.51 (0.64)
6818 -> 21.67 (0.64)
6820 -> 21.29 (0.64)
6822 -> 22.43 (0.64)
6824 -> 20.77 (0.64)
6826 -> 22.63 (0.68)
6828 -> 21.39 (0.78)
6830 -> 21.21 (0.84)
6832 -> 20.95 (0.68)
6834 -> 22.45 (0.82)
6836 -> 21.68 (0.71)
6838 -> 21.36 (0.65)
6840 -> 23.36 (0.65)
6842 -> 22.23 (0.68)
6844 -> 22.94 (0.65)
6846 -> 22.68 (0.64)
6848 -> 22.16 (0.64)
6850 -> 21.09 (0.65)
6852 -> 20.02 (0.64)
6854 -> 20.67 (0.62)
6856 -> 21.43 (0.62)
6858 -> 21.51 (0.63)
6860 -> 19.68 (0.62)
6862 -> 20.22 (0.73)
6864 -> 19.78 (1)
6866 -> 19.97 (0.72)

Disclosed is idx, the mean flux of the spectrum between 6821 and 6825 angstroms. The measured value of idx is 21.6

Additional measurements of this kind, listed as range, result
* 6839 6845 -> 22.8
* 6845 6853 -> 21.5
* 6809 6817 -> 21.2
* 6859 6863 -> 19.9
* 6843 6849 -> 22.6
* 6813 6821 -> 21.4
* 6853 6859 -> 21.2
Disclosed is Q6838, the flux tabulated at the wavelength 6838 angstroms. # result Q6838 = 21.36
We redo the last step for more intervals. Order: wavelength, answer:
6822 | 22.43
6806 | 20.94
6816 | 19.51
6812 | 20.81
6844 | 22.94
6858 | 21.51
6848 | 22.16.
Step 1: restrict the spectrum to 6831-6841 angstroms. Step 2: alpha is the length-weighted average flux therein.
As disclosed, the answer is 22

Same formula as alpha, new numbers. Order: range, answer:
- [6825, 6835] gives 21.7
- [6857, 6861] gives 20.6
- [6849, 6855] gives 20.6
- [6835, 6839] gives 21.5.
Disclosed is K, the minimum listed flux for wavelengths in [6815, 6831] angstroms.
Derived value 19.51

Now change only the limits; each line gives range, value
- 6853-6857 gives 20.67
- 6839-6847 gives 22.23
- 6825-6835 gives 20.95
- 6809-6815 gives 20.81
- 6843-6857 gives 20.02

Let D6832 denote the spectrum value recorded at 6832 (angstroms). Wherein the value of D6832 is 20.95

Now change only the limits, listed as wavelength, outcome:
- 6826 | 22.63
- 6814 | 23.01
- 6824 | 20.77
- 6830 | 21.21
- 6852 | 20.02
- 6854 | 20.67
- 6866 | 19.97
